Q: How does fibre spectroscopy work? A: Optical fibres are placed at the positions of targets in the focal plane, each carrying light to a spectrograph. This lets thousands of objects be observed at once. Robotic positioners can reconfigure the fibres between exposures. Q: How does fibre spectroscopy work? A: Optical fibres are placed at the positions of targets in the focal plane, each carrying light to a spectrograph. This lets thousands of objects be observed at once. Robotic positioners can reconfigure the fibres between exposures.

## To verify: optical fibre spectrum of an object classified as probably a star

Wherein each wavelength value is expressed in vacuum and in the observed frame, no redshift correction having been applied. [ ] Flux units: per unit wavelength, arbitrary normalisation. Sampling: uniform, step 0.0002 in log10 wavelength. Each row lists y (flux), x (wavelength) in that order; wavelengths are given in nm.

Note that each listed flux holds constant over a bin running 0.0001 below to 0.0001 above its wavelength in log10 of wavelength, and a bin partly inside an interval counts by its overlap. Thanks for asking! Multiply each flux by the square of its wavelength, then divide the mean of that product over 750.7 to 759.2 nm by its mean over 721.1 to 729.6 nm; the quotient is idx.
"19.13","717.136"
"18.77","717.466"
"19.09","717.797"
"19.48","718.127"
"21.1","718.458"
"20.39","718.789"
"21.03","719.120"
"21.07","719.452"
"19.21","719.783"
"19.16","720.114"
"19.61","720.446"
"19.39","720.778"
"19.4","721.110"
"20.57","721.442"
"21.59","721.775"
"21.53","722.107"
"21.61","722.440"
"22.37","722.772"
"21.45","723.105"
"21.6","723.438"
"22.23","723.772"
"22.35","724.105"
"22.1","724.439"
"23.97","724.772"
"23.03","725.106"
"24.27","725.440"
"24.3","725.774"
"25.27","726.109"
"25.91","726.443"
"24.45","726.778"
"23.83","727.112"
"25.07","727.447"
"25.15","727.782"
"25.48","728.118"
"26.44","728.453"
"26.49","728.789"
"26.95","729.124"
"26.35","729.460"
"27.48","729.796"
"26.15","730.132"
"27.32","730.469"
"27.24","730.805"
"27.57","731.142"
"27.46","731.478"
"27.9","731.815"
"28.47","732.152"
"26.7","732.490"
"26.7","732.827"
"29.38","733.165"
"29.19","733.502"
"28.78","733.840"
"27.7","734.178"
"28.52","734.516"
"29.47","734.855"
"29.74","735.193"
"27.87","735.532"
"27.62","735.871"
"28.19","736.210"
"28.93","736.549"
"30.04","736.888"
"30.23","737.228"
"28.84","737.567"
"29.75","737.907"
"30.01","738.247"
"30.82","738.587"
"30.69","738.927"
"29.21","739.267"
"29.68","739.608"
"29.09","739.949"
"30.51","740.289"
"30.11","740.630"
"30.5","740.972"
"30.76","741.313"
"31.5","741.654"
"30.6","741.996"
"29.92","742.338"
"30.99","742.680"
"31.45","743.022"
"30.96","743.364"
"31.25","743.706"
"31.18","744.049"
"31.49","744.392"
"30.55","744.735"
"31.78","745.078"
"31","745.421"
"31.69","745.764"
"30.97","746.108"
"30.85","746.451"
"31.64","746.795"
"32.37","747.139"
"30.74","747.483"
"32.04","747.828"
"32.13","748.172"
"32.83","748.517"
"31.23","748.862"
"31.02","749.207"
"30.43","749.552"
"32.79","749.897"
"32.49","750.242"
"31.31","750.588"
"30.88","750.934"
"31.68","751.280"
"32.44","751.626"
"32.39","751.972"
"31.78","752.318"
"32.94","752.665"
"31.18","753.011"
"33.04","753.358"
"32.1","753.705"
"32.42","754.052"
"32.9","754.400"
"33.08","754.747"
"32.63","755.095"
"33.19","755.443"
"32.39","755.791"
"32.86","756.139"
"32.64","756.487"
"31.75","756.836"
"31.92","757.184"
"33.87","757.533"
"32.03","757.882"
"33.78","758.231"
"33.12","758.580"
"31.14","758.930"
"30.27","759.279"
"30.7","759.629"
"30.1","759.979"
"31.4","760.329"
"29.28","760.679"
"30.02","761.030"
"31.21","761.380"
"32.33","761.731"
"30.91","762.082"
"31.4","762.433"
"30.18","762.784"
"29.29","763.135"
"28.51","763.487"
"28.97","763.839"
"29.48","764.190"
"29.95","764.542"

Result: 1.48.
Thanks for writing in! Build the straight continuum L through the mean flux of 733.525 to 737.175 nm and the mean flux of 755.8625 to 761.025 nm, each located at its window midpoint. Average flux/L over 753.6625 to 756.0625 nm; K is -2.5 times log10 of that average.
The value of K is -0.05 mag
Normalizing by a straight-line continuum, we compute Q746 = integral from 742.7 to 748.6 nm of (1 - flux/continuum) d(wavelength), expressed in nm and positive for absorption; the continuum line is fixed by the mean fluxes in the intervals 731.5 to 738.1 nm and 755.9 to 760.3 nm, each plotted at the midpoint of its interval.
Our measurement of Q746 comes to -0.24 nm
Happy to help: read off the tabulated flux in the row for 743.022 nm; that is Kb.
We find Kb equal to 31.45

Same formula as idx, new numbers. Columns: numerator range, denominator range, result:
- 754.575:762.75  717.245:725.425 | 1.68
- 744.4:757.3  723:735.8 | 1.30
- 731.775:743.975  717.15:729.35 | 1.37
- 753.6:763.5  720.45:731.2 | 1.44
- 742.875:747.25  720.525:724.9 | 1.55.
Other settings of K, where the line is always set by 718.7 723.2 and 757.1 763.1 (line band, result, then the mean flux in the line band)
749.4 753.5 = -0.11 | 32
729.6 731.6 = -0.17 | 27.2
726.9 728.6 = -0.12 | 25.2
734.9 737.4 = -0.17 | 29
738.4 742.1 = -0.17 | 30.3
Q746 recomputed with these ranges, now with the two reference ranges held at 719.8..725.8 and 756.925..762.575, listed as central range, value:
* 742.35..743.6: -0.19 nm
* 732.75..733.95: -0.21 nm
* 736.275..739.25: -0.49 nm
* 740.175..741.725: -0.25 nm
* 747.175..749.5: -0.26 nm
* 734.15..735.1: -0.16 nm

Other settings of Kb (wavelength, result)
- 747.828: 32.04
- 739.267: 29.21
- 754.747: 33.08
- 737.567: 28.84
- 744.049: 31.18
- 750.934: 30.88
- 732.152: 28.47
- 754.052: 32.42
